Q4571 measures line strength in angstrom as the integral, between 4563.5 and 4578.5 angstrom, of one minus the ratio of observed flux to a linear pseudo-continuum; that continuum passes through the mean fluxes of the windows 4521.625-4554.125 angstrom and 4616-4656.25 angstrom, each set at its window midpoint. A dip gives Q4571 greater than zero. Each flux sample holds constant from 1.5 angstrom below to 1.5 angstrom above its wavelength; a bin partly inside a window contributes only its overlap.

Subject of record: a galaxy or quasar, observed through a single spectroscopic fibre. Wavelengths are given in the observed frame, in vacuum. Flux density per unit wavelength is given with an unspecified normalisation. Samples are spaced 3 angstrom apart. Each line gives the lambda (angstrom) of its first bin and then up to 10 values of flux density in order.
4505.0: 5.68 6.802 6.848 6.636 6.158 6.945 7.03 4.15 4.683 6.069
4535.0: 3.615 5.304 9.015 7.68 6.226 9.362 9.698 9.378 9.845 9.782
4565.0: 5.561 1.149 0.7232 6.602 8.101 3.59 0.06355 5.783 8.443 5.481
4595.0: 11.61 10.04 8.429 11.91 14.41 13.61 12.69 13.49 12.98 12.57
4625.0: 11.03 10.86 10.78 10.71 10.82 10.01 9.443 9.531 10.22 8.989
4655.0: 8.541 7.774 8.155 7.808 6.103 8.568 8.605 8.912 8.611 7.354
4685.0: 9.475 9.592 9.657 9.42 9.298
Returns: 6.7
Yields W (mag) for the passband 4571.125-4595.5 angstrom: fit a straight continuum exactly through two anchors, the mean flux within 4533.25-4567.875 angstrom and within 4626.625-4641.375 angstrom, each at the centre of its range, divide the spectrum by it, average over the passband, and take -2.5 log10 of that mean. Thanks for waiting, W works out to 0.47 mag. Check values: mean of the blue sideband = 7.49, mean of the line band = 5.68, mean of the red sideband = 10.6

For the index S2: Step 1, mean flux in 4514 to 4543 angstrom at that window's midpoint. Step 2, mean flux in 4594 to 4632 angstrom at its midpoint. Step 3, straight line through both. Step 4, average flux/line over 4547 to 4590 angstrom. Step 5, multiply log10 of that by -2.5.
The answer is 0.325 mag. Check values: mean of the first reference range 5.96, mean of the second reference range 11.9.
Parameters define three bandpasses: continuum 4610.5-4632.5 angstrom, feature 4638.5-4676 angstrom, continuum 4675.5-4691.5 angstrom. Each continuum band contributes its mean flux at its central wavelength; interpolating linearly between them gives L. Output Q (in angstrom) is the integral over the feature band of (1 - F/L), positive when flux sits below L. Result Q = 5.9 angstrom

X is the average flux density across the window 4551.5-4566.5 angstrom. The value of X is 8.85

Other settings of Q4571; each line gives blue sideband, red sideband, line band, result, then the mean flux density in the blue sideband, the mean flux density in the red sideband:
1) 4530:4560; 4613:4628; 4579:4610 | 7.4 angstrom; 7.53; 12.4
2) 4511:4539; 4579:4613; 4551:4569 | -1.7 angstrom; 5.69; 8.75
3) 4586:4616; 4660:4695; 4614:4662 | -3.8 angstrom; 10.6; 8.51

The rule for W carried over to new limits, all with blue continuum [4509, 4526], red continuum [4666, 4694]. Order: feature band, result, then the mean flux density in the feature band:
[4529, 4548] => 0.099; 6.19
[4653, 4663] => 0.021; 8.18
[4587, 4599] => -0.164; 8.72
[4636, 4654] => -0.195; 9.77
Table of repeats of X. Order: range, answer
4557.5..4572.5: 5.41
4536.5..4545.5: 7.33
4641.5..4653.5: 9.55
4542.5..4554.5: 8.24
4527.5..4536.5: 4.79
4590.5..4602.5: 8.89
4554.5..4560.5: 9.61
